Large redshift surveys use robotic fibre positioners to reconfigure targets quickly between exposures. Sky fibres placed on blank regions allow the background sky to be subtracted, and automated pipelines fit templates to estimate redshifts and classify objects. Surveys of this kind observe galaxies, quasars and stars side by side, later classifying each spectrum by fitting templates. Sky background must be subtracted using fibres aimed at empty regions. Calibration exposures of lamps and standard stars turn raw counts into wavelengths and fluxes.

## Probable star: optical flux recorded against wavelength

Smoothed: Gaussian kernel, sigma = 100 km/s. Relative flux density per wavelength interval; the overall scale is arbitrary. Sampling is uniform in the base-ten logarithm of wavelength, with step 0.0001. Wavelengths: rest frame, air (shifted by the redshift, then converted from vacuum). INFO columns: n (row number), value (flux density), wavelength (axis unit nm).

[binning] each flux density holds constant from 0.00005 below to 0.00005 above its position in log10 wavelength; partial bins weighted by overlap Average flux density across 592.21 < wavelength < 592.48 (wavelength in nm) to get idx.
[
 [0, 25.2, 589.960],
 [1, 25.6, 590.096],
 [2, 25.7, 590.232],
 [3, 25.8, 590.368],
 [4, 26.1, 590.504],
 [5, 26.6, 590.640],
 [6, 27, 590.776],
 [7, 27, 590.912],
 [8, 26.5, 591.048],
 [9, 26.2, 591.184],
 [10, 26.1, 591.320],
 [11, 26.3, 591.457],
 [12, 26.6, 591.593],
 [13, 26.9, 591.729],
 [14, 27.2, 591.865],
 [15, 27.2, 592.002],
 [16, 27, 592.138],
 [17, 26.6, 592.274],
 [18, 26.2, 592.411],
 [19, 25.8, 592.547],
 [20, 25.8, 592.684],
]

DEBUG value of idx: 26.4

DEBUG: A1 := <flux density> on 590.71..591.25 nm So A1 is 26.7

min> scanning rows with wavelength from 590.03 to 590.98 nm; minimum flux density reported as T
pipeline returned 25.6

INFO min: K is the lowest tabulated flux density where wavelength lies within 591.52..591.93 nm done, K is 26.6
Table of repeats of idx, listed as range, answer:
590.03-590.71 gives 26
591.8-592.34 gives 27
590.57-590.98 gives 26.9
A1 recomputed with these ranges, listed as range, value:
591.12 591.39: 26.1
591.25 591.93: 26.6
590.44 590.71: 26.4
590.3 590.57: 25.9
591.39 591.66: 26.5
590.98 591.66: 26.3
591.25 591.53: 26.2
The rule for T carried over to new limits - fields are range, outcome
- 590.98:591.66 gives 26.1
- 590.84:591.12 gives 26.5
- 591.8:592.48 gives 26.2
